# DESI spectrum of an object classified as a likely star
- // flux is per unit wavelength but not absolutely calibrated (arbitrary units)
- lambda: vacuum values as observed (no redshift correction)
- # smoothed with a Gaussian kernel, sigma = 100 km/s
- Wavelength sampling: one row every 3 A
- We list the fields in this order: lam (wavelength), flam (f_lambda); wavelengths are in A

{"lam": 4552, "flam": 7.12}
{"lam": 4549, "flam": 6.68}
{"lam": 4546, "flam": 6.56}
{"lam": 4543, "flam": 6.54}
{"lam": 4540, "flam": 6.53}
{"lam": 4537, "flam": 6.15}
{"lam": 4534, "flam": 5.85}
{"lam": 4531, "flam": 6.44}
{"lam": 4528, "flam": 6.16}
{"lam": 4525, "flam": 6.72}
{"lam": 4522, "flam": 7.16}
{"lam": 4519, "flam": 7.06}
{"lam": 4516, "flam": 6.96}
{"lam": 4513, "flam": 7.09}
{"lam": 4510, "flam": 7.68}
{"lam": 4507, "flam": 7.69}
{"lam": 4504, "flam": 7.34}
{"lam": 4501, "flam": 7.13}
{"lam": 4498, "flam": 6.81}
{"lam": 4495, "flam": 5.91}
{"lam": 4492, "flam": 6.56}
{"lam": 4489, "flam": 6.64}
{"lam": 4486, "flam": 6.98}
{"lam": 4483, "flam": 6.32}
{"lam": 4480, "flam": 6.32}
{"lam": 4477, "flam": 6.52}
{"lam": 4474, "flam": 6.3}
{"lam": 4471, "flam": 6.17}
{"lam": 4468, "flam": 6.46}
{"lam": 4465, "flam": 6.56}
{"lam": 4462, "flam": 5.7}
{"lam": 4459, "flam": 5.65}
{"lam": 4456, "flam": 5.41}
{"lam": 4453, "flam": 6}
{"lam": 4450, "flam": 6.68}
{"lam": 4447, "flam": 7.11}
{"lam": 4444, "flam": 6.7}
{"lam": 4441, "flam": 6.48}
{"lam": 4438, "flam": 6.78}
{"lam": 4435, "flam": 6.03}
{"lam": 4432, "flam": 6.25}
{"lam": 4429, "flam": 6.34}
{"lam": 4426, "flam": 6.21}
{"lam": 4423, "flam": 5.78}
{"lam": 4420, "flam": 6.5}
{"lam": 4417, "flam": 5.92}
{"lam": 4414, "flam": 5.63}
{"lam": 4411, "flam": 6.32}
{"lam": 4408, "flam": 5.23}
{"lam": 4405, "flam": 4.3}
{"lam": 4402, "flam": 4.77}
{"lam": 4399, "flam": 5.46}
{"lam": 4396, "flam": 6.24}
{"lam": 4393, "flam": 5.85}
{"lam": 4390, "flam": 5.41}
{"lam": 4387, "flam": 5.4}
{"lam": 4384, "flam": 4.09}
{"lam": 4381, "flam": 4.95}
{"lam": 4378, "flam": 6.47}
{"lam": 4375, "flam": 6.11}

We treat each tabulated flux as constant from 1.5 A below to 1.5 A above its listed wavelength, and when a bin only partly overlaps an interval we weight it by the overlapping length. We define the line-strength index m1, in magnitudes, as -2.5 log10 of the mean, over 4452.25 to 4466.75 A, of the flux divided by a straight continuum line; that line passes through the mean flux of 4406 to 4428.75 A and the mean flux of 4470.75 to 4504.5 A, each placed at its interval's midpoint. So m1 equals 0.08 mag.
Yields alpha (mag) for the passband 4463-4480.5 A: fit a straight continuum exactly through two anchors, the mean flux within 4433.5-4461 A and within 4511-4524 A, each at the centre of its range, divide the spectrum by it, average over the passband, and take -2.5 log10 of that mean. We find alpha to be 0.03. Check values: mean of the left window 6.3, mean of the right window 7.08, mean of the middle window 6.37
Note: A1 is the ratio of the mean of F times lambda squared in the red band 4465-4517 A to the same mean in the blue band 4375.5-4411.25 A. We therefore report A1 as 1.3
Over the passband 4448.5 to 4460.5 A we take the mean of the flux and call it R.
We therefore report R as 5.93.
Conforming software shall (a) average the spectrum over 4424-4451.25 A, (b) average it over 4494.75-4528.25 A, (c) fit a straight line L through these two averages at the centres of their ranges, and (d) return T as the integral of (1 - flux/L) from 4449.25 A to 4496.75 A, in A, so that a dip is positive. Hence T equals 3.5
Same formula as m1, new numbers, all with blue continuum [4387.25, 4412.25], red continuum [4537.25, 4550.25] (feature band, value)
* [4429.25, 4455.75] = -0.122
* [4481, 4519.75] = -0.119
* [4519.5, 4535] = -0.020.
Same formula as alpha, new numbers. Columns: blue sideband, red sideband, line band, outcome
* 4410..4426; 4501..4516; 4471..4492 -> 0.08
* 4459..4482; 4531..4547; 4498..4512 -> -0.17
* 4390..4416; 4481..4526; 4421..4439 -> -0.06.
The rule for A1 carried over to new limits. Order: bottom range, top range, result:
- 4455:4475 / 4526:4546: 1.08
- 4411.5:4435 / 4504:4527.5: 1.22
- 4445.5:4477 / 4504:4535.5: 1.14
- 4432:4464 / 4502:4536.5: 1.14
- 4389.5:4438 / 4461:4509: 1.18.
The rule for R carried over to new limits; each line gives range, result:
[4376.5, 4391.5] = 5.26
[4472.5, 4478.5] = 6.41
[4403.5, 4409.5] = 4.76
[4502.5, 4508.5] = 7.52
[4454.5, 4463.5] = 5.59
